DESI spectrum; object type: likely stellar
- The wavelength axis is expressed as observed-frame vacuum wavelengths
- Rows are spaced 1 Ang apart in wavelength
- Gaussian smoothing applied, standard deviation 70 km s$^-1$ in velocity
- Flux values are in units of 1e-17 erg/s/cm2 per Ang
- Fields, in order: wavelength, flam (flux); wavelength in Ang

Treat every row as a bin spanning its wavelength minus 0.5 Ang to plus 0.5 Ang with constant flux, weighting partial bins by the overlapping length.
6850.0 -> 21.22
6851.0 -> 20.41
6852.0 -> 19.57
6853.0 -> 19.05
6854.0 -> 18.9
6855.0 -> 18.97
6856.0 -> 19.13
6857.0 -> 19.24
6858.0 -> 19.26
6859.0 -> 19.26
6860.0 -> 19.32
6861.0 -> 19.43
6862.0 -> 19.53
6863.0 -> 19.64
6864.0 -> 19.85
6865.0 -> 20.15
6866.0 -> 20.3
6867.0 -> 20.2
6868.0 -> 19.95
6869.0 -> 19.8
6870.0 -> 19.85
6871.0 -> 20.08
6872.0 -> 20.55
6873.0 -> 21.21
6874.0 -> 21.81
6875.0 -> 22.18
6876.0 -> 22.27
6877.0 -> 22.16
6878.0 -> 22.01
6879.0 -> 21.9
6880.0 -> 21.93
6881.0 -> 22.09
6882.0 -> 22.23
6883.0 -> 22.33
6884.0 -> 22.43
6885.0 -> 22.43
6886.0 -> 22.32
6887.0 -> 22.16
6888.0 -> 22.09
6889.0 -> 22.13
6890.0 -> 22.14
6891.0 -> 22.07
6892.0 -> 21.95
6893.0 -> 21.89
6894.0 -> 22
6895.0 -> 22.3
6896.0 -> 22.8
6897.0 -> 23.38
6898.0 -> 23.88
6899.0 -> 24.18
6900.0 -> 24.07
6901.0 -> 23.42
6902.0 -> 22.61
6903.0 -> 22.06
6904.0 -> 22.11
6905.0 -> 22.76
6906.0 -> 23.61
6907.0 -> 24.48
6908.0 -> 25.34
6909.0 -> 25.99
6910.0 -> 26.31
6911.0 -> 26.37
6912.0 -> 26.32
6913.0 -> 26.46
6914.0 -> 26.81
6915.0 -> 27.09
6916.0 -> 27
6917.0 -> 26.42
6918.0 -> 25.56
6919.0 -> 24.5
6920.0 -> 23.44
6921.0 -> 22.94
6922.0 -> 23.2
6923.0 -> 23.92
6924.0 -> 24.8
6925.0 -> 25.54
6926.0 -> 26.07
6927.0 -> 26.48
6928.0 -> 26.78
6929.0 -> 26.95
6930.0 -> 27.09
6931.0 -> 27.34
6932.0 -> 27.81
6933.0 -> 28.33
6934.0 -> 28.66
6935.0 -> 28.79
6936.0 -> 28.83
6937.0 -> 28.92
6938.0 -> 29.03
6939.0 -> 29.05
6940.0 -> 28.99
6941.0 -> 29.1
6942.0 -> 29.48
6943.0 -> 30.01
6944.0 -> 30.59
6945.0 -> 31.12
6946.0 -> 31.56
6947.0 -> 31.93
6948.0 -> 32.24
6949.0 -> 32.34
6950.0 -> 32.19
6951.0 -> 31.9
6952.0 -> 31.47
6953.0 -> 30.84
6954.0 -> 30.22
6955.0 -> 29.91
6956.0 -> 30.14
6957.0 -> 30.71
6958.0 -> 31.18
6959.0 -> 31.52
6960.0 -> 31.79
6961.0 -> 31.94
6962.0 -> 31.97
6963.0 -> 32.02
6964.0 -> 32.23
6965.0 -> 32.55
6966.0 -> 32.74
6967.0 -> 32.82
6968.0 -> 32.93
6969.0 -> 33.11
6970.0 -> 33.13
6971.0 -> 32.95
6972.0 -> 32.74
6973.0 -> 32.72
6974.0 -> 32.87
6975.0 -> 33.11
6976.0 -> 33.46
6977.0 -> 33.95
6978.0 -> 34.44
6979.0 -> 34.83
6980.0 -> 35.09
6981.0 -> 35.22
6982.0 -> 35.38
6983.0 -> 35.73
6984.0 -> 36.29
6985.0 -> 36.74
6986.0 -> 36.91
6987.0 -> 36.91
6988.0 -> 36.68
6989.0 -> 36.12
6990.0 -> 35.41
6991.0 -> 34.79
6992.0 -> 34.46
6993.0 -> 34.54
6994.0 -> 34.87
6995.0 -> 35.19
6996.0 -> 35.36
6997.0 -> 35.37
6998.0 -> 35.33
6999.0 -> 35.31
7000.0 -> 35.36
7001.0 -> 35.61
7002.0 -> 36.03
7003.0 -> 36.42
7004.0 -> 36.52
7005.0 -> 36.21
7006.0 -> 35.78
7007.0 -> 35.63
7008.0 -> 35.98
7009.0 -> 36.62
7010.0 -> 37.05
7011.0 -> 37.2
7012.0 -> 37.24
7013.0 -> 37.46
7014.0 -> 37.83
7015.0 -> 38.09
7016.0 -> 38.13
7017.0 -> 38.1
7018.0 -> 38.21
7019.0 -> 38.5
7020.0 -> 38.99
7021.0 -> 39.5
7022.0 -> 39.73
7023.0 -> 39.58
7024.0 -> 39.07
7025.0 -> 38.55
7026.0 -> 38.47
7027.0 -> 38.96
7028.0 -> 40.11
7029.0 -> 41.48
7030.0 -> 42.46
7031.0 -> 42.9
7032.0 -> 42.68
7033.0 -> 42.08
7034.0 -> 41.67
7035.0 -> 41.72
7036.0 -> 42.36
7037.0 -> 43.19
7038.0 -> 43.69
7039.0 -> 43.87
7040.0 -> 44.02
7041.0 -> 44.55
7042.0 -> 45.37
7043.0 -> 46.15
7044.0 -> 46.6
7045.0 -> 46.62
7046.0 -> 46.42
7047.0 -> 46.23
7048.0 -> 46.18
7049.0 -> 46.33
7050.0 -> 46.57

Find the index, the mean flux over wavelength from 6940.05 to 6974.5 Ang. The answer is 31.6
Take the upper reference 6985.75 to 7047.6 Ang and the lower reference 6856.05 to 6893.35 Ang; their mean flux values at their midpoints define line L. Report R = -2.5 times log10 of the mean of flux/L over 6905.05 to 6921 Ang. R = 0.02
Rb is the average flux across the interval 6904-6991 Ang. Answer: 30.1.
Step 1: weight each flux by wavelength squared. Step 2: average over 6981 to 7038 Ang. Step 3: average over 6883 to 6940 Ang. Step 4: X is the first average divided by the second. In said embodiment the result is 1.6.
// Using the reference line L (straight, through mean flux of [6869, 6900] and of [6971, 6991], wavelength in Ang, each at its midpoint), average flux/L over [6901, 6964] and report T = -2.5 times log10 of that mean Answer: 0.02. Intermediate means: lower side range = 22.1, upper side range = 34.9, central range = 27.9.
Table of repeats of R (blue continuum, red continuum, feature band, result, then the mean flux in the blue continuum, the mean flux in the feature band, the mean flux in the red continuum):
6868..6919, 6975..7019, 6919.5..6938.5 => 0.040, 23.1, 26.6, 36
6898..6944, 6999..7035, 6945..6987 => -0.034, 26.1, 32.9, 38.4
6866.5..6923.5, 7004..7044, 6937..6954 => -0.034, 23.1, 30.7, 40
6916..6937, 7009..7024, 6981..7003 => -0.022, 26.3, 35.6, 38.2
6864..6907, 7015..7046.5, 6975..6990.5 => -0.009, 22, 35.5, 41.7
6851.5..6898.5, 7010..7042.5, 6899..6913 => 0.031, 21.1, 24.3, 40.4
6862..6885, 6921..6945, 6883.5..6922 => 0.022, 21.1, 23.8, 27.6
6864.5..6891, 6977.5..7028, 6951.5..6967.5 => -0.003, 21.5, 31.5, 36.7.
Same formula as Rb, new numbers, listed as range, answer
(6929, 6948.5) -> 29.4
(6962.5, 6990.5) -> 34.3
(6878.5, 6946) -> 25.2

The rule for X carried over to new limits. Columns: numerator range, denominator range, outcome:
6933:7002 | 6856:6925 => 1.48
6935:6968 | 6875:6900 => 1.41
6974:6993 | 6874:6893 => 1.64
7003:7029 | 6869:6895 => 1.81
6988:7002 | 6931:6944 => 1.24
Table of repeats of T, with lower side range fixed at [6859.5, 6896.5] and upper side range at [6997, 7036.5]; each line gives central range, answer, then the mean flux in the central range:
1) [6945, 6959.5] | -0.030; 31.3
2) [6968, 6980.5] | -0.011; 33.5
